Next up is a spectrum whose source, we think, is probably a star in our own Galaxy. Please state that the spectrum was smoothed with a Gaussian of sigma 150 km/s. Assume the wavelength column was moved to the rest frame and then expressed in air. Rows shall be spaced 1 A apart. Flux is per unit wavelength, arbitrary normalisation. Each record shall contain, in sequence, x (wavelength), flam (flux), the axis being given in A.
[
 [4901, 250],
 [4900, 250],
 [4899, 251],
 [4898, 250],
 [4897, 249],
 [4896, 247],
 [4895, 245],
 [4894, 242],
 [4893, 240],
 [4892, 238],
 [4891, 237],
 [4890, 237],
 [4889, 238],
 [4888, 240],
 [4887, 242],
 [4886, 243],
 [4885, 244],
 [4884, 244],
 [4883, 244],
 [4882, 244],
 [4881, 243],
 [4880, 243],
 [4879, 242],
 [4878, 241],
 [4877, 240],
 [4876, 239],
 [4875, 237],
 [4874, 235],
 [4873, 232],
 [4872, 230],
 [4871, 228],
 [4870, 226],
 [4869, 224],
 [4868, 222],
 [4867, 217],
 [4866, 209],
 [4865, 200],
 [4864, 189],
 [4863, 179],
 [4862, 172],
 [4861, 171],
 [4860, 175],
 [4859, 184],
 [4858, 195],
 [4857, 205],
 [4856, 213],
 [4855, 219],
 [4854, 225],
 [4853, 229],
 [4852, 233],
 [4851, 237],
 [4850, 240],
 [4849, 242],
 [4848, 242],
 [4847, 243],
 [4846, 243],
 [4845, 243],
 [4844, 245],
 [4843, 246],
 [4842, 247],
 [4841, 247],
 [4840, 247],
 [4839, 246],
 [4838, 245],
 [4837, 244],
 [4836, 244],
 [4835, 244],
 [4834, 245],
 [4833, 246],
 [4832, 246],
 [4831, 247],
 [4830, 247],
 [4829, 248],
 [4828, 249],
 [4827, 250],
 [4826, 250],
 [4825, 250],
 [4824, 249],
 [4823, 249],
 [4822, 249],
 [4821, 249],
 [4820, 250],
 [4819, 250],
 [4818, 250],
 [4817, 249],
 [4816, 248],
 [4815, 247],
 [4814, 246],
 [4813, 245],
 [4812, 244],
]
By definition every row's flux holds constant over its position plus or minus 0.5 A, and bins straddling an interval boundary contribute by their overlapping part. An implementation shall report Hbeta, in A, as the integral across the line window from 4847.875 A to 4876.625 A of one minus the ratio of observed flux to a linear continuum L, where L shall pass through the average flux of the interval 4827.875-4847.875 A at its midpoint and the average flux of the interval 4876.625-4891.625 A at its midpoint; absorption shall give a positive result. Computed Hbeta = 3.3 A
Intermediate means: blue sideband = 245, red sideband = 241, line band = 215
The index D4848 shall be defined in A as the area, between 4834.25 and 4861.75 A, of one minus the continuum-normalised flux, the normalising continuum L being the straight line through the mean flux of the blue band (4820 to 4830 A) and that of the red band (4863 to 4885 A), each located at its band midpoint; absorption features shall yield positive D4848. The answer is 1.26 A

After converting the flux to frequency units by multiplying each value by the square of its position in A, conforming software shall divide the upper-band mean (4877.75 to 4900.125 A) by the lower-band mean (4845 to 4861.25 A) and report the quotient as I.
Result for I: 1.12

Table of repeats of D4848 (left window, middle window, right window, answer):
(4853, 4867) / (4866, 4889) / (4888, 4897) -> -1.6 A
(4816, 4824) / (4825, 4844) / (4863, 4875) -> -0.5 A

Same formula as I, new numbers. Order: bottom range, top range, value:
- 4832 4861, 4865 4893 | 1.03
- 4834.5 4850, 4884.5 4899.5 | 1.01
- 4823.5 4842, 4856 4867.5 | 0.79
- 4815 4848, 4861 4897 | 0.95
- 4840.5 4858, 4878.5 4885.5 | 1.05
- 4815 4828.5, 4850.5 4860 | 0.87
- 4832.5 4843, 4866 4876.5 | 0.94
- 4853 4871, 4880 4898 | 1.21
